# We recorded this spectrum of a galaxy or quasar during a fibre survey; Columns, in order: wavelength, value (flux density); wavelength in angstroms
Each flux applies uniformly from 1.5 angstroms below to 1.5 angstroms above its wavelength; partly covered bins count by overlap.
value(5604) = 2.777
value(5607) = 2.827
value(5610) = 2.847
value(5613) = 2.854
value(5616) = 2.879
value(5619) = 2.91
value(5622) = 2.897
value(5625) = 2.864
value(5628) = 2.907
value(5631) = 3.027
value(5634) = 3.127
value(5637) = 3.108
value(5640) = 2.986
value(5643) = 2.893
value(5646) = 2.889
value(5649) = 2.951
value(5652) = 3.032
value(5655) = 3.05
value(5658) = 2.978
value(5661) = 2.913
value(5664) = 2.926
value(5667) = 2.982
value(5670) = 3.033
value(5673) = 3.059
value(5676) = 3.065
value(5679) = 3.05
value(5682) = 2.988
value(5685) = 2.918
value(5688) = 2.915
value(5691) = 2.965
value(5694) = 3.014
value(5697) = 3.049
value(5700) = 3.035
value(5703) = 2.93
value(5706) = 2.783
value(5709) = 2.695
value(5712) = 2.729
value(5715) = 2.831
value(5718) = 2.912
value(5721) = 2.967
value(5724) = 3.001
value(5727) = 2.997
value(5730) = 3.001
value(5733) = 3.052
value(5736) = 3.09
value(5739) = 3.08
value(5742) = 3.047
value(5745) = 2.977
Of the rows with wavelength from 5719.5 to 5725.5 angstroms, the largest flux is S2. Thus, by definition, 3.001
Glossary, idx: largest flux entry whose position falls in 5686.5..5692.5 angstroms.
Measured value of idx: 2.965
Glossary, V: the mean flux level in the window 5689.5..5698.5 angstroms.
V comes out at 3.01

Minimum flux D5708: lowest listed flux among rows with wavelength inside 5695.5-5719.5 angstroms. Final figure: 2.695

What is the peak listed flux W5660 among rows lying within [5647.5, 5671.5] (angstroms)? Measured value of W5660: 3.05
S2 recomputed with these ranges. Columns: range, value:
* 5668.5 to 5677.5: 3.065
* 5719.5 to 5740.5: 3.09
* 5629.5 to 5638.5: 3.127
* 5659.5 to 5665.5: 2.926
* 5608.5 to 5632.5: 3.027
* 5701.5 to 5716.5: 2.93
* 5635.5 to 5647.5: 3.108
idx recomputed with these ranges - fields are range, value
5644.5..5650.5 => 2.951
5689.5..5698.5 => 3.049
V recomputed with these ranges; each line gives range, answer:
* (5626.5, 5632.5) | 2.97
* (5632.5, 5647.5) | 3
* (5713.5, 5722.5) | 2.9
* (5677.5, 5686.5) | 2.99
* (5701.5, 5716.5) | 2.79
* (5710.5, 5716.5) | 2.78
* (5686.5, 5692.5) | 2.94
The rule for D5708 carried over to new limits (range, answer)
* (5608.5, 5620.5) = 2.847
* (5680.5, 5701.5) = 2.915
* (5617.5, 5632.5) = 2.864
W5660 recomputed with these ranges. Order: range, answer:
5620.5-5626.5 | 2.897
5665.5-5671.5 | 3.033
